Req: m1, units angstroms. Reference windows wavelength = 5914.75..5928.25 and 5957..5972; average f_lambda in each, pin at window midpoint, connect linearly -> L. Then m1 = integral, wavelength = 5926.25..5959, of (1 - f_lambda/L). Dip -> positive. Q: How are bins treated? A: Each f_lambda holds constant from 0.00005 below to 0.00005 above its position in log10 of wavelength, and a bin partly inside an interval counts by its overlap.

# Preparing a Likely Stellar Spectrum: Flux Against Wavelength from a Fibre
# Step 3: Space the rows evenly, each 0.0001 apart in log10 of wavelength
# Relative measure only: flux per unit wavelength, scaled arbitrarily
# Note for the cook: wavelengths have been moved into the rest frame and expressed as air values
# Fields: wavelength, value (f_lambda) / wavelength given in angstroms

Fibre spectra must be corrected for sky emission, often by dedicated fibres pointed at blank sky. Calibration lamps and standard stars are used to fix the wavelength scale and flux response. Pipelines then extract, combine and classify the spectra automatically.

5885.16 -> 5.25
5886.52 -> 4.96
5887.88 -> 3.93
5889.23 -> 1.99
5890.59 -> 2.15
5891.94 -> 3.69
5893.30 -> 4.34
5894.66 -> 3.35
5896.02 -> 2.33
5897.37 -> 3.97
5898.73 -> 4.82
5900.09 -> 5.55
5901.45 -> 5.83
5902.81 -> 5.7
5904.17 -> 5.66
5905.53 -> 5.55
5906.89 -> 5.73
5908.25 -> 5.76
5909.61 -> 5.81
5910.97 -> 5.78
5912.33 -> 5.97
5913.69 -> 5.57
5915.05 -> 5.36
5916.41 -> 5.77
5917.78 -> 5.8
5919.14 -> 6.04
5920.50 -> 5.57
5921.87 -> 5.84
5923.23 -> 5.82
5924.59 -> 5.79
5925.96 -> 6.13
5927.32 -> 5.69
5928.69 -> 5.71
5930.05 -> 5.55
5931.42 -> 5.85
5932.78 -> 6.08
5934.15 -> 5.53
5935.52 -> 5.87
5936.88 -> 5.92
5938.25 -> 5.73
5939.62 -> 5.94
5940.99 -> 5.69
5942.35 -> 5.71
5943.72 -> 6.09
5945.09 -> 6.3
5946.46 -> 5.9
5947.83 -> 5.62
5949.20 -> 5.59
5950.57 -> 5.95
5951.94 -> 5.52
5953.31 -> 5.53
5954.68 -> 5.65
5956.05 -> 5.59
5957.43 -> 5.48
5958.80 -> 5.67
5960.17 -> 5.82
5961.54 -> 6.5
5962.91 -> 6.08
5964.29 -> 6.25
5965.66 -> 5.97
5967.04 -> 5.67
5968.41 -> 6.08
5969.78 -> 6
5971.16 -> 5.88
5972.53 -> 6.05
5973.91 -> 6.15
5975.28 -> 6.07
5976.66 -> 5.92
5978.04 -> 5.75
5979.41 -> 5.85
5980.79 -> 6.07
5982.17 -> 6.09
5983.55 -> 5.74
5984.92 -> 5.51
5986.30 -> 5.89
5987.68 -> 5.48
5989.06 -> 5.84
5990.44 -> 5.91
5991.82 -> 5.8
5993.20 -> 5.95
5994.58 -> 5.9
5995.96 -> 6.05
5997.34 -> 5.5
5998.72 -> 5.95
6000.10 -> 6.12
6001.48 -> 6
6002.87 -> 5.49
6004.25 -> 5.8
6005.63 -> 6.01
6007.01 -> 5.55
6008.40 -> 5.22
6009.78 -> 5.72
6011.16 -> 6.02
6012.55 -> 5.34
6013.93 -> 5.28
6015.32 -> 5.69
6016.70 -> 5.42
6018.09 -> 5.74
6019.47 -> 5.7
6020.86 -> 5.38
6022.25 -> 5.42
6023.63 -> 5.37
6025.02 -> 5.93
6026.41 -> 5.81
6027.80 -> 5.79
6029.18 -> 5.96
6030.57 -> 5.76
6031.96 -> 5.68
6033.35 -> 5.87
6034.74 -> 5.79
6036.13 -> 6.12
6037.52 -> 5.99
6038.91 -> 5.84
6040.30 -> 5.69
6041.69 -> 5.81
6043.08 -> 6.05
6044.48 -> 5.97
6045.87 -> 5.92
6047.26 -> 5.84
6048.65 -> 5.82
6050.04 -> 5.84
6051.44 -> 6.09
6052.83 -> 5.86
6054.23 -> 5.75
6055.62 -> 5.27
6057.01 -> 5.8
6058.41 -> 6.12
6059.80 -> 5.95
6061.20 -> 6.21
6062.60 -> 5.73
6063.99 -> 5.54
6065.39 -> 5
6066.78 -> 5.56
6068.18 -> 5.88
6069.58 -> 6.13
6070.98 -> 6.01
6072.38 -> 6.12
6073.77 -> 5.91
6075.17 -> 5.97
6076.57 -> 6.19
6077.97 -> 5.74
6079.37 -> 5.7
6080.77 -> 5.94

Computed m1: 0.6 angstroms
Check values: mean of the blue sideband 5.79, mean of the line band 5.76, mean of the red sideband 5.96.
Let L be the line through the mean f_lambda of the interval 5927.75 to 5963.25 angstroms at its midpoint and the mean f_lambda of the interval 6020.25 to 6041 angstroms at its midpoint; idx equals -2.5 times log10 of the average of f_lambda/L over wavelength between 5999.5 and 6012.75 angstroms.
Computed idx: 0.01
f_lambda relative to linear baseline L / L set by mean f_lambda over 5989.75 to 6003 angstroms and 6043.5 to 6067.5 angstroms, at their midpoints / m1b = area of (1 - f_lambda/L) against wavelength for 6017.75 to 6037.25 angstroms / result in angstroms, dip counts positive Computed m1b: 0.3 angstroms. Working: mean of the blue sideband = 5.88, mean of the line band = 5.74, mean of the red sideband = 5.78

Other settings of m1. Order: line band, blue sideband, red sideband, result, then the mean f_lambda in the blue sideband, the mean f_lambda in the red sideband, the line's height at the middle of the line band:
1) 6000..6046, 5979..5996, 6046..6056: 0.7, 5.84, 5.81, 5.82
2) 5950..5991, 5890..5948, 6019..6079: -2.1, 5.42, 5.82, 5.58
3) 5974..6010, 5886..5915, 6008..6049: -2.5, 4.7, 5.74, 5.44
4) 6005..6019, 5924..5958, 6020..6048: 0.5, 5.78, 5.8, 5.79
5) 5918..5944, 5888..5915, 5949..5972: -2.7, 4.71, 5.84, 5.28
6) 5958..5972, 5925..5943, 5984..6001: -0.4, 5.8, 5.83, 5.82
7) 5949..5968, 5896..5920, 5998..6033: -0.8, 5.48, 5.69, 5.58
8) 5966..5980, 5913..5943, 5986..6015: -0.4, 5.77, 5.75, 5.76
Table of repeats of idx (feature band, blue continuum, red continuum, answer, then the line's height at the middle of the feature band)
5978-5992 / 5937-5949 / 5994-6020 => -0.01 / 5.76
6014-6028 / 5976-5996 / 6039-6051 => 0.05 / 5.86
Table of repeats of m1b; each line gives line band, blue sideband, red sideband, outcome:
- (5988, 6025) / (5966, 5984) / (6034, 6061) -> 1.4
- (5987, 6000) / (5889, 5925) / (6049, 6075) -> -0.8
